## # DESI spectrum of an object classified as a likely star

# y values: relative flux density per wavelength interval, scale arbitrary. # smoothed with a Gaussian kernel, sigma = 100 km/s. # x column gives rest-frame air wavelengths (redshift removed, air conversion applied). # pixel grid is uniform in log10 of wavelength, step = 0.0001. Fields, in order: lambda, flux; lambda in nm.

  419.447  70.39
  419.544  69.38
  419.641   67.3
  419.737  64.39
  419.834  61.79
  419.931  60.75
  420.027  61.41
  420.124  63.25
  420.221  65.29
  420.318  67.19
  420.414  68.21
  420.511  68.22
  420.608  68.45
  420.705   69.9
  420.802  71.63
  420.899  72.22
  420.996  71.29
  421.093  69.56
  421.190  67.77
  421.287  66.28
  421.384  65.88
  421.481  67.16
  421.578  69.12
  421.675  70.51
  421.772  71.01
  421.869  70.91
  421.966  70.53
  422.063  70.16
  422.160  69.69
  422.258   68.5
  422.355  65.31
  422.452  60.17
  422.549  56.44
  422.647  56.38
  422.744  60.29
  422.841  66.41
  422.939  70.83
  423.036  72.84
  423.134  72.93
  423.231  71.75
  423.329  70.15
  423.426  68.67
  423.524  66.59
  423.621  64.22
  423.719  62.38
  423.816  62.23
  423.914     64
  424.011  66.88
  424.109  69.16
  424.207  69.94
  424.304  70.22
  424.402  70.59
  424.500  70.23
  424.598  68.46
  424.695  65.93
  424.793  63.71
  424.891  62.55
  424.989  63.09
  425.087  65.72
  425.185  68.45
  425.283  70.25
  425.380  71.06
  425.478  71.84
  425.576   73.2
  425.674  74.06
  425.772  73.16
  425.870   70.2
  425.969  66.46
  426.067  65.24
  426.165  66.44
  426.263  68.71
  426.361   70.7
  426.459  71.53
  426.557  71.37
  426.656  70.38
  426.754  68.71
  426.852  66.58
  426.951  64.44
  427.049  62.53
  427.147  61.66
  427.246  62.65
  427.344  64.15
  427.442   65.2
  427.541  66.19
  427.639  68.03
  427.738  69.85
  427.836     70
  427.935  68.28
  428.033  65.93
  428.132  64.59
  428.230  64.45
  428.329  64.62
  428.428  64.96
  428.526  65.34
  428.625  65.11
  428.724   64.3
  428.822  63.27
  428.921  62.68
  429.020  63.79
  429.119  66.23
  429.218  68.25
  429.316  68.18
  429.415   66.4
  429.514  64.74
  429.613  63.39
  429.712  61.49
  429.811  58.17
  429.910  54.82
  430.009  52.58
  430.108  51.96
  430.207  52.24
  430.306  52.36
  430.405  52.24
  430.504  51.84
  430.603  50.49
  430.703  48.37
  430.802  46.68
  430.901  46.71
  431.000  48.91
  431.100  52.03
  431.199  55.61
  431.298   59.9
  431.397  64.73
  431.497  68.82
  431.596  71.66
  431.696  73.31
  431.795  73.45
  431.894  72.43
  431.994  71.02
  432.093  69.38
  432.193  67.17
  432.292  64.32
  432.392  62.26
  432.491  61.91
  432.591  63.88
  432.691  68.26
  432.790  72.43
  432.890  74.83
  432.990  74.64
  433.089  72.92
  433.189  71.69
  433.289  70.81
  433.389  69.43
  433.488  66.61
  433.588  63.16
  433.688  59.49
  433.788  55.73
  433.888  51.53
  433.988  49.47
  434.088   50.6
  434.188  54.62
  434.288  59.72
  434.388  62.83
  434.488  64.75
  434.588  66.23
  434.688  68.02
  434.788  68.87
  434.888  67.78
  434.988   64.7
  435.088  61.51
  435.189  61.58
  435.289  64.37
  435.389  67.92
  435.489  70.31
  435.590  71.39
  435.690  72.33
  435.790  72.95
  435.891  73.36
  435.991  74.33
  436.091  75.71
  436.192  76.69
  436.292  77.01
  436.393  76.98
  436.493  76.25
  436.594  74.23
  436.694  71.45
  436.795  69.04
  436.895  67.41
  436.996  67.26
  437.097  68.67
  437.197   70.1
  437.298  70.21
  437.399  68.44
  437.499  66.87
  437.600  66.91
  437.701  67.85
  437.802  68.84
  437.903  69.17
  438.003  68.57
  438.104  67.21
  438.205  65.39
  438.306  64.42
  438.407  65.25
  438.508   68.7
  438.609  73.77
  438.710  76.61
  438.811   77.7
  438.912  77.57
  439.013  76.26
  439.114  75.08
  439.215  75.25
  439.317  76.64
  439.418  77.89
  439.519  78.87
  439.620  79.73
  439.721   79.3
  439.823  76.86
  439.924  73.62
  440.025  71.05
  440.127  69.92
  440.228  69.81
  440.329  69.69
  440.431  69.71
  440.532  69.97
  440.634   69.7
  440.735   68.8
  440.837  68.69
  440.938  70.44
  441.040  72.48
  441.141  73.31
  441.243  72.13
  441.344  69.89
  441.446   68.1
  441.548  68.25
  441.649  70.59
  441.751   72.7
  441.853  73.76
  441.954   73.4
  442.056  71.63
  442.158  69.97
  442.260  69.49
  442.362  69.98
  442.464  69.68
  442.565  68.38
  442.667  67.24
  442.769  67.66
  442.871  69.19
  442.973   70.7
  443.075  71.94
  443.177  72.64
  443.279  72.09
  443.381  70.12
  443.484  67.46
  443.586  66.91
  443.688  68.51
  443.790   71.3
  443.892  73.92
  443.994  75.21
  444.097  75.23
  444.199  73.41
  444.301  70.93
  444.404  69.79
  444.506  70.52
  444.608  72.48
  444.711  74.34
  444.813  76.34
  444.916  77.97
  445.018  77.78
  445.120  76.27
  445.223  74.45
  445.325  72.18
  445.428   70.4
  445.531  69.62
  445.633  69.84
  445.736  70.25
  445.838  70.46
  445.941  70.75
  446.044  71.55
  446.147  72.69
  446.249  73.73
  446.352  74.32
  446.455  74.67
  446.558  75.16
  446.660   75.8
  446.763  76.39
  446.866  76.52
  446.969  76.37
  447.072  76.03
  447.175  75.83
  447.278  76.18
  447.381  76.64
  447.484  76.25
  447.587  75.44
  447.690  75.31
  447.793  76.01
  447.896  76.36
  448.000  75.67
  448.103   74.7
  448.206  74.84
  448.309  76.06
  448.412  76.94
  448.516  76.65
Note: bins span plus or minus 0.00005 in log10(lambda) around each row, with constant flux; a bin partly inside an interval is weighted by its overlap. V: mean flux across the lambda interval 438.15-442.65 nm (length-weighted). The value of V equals 72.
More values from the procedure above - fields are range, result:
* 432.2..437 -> 67.2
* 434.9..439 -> 70.3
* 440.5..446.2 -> 71.3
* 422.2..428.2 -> 67.2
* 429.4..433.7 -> 62.3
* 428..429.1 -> 64.5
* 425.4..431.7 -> 63.3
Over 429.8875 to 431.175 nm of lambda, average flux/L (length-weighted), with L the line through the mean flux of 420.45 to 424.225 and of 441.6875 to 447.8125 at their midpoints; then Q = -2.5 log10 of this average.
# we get 0.34 mag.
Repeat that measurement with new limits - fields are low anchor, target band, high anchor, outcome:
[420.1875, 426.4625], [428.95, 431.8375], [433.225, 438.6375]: 0.15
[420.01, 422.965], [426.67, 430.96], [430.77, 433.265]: 0.07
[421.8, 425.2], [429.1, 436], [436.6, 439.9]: 0.11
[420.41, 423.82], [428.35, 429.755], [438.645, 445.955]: 0.07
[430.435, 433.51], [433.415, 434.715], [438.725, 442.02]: 0.12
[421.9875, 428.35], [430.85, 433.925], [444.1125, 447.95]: 0.07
